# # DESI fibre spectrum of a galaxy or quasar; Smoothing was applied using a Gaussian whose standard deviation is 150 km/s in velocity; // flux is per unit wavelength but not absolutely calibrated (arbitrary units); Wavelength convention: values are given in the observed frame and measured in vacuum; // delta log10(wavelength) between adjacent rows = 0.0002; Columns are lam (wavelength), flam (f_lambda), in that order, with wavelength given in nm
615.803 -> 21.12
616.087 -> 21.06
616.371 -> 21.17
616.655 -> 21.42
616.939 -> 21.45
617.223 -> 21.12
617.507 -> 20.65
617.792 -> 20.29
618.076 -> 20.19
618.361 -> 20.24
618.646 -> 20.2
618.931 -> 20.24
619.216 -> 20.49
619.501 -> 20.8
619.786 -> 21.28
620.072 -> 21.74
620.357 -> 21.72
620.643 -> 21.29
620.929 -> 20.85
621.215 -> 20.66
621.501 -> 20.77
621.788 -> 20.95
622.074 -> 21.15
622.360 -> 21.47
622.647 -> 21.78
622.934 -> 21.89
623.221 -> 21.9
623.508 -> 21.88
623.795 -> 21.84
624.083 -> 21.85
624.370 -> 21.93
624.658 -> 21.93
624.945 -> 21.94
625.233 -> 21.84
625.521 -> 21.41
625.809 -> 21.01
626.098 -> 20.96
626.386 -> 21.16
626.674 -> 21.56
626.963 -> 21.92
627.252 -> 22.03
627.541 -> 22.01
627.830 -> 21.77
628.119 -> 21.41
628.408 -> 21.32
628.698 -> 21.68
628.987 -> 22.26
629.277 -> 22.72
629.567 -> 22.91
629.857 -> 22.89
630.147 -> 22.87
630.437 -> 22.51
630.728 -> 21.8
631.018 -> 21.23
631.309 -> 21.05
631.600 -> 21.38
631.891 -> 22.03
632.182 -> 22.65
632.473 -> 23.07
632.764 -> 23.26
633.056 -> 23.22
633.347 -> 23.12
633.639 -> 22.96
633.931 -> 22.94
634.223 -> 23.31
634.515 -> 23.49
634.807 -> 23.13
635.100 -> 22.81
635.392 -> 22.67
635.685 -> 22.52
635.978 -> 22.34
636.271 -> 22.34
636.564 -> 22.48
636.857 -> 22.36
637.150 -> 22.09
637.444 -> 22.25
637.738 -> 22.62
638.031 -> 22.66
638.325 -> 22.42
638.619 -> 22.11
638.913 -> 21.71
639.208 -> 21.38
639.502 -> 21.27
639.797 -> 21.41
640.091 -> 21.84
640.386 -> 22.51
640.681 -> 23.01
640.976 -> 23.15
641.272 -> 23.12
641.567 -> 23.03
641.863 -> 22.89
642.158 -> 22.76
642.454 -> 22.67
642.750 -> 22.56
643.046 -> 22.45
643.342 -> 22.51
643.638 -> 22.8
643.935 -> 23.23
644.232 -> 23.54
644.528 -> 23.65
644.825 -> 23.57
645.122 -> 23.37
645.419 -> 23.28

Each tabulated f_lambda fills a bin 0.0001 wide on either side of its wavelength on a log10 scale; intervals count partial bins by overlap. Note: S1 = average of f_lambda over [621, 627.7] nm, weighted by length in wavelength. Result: 21.6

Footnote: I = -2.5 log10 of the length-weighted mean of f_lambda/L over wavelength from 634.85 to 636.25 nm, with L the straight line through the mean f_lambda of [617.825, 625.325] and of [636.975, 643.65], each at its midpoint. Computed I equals -0.024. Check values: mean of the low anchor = 21.2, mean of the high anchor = 22.4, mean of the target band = 22.6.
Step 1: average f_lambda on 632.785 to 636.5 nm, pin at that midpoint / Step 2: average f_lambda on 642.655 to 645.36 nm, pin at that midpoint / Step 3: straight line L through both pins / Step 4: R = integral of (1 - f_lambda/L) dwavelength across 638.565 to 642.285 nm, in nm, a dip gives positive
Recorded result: 0.113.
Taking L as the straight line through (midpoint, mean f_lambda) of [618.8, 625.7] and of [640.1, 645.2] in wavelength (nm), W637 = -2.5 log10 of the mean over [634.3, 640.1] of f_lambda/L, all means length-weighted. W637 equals 0.01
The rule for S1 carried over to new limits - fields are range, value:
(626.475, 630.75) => 22.1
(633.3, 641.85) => 22.5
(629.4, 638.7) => 22.6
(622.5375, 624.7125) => 21.9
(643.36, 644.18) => 23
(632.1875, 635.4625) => 23.1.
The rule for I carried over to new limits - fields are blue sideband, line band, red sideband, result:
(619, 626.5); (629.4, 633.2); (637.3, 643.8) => -0.02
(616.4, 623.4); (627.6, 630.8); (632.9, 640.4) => -0.02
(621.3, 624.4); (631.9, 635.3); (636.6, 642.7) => -0.05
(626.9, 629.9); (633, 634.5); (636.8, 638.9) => -0.04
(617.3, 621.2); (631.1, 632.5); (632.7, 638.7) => 0.02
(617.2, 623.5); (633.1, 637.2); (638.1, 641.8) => -0.04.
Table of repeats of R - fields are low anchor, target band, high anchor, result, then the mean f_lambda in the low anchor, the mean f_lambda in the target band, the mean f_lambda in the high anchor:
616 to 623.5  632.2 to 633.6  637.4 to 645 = -0.07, 21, 23.1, 22.6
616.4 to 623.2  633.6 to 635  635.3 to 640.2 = -0.08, 21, 23.2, 22.1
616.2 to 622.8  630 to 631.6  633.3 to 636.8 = 0.03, 21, 21.8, 22.8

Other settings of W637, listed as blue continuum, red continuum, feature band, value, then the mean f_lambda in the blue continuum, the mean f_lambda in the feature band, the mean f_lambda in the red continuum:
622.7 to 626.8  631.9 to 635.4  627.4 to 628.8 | 0.03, 21.7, 21.6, 23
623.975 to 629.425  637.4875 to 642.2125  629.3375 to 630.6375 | -0.04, 21.7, 22.7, 22.4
